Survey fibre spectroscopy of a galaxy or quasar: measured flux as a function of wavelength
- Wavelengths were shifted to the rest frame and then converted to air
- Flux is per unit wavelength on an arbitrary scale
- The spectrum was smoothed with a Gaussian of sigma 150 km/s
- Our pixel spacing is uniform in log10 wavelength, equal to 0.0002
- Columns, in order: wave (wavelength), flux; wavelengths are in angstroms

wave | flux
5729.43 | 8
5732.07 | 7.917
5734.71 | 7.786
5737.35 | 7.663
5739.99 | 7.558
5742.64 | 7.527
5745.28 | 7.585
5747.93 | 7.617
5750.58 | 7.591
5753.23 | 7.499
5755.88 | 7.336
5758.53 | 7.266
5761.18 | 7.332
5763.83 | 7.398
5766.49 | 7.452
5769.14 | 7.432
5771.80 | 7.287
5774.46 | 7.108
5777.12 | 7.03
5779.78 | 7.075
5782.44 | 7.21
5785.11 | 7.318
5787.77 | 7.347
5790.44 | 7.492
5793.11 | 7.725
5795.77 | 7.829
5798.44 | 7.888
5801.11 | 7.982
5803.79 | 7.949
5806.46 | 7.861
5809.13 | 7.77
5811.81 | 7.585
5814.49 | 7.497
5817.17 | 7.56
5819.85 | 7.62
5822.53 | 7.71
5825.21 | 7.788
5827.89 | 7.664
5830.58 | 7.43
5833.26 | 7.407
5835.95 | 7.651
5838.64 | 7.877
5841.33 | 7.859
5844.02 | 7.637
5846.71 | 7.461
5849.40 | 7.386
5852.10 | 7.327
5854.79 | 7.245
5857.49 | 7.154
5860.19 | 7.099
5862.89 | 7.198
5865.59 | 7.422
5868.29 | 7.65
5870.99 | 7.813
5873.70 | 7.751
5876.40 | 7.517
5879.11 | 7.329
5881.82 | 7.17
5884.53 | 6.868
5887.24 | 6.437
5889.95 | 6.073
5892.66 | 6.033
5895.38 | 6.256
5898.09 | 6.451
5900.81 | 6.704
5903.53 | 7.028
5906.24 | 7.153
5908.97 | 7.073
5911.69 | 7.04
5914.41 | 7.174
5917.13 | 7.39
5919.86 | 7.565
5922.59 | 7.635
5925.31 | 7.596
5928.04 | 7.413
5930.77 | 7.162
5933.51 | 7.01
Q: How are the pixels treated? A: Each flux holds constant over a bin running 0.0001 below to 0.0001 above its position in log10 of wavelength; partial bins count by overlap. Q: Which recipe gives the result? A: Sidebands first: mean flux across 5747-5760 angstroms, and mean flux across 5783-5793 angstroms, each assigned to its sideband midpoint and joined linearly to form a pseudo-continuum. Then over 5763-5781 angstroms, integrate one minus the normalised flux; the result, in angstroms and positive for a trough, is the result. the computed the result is 0.43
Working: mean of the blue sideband 7.46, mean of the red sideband 7.41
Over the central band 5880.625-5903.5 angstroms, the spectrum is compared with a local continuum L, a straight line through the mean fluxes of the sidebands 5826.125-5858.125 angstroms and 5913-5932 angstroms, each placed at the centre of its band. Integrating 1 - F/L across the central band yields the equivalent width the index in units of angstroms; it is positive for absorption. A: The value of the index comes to 2.9 angstroms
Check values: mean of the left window 7.52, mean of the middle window 6.52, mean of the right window 7.42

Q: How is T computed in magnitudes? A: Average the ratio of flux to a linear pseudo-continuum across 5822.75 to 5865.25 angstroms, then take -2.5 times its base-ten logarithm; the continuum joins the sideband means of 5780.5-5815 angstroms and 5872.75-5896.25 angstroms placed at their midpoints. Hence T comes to -0.041 mag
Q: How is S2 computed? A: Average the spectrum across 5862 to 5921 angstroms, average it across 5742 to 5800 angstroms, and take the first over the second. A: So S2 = 0.95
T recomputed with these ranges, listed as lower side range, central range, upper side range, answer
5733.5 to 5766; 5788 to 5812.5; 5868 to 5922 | -0.06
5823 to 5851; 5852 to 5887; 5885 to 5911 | -0.04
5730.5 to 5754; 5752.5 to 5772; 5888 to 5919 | 0.02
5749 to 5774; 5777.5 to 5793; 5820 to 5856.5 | 0.02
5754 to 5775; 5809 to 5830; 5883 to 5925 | -0.07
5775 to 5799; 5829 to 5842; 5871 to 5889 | -0.05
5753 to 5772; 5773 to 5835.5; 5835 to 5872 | -0.02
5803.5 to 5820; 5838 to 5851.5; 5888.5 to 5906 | -0.06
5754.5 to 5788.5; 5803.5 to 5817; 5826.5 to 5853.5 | -0.04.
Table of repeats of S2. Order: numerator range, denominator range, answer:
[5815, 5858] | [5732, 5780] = 1.02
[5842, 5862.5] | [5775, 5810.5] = 0.97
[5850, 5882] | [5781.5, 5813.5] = 0.96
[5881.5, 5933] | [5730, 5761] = 0.92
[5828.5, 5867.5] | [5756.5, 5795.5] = 1.02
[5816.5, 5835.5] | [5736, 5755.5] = 1.00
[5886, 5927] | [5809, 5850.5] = 0.91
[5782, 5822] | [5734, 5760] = 1.02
